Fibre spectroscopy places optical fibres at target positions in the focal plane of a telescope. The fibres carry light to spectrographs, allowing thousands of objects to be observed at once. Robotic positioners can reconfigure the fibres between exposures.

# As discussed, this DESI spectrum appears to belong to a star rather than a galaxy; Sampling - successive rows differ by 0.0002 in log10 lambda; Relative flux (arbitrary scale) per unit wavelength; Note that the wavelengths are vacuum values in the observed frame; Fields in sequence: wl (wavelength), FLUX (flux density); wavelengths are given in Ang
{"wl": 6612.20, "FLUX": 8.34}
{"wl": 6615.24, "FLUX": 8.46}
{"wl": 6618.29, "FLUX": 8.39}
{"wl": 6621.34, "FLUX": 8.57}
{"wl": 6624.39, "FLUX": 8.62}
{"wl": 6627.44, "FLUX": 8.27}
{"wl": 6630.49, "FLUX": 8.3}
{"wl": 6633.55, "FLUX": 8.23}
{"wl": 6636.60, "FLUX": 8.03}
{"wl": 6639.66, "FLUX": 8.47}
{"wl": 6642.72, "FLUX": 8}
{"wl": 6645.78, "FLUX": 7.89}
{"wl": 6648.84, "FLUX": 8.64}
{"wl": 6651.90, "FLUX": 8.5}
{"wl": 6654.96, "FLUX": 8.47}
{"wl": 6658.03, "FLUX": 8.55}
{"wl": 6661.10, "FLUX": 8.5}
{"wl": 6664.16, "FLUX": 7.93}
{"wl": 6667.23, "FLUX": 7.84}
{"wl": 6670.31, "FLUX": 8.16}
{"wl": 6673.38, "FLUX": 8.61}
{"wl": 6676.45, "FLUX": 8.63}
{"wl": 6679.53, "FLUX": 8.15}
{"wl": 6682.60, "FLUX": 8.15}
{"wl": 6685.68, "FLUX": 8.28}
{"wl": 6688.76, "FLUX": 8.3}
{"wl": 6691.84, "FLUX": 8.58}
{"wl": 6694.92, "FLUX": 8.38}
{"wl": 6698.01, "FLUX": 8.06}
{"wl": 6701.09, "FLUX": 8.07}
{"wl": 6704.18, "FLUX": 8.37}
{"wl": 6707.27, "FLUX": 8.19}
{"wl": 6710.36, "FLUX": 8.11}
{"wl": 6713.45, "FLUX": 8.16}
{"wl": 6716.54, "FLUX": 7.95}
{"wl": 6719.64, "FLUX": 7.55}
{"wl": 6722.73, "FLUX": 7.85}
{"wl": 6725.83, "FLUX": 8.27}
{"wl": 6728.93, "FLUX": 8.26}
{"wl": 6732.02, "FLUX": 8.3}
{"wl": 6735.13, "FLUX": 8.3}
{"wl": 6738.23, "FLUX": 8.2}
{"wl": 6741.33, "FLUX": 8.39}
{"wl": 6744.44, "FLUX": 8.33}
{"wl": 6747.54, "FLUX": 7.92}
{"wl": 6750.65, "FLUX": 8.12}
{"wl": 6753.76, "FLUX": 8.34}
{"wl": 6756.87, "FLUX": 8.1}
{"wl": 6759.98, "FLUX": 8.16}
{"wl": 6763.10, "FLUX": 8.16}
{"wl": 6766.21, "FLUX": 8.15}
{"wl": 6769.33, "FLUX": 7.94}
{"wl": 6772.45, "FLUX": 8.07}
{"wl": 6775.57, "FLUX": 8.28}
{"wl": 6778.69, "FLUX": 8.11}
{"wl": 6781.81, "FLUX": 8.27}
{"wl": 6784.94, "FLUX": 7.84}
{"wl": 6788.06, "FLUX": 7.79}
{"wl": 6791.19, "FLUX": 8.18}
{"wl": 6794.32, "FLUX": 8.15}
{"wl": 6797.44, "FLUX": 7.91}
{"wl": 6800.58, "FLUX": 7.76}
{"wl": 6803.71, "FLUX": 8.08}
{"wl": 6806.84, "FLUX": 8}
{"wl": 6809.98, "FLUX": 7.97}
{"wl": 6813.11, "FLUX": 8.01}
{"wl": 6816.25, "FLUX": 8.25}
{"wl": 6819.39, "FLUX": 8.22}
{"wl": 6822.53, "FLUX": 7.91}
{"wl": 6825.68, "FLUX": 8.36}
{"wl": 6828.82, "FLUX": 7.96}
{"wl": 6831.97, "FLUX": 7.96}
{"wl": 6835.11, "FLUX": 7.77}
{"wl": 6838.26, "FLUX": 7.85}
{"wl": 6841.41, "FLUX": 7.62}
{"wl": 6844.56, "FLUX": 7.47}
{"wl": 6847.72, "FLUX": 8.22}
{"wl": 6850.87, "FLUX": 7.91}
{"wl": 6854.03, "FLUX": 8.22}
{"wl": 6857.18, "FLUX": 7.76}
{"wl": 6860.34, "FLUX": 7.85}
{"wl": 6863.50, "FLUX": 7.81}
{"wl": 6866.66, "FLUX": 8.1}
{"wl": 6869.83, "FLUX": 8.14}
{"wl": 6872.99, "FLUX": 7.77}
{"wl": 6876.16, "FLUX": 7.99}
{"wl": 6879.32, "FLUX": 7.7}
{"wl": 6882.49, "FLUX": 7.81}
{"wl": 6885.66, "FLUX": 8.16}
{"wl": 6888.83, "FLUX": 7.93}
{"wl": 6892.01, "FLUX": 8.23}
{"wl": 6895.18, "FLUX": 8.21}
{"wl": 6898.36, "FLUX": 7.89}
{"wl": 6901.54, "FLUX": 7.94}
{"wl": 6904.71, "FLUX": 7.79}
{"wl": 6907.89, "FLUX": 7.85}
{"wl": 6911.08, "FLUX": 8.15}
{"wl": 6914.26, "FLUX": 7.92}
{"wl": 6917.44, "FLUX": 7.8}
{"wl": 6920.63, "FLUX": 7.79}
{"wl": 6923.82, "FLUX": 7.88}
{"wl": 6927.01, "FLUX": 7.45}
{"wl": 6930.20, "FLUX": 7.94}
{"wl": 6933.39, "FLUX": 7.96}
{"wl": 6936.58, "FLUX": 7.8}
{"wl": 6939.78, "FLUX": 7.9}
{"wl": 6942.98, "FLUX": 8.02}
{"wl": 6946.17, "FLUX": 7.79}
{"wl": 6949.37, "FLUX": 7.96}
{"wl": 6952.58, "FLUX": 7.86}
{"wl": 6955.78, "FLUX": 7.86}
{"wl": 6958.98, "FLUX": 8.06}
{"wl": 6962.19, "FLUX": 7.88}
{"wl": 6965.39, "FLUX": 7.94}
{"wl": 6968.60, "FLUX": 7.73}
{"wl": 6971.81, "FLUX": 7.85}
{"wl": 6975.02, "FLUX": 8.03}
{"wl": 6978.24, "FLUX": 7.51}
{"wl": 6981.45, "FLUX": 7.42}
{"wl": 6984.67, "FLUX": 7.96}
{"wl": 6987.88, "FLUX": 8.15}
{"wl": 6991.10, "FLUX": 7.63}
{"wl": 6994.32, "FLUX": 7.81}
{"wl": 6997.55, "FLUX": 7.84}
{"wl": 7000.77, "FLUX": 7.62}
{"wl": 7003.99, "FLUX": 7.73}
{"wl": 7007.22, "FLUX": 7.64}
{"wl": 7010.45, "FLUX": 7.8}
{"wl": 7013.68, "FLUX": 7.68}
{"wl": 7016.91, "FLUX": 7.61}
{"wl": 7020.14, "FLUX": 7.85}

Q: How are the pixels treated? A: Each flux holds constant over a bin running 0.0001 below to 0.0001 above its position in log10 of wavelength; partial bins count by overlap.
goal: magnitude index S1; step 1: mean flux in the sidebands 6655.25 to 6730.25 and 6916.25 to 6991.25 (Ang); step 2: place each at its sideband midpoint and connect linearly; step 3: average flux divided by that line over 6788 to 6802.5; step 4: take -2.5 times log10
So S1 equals 0.012 mag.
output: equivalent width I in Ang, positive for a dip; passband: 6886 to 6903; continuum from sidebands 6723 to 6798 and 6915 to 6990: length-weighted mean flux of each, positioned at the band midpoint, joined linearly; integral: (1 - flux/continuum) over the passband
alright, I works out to -0.2 Ang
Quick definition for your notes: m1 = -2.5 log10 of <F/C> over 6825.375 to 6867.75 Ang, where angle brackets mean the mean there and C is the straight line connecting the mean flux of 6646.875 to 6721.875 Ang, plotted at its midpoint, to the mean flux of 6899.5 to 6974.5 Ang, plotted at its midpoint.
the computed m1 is 0.01 mag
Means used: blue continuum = 8.25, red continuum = 7.88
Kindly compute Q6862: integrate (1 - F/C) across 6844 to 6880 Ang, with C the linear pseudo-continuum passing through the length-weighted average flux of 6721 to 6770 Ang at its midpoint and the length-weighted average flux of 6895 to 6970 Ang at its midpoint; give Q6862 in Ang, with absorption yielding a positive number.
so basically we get 0.3 Ang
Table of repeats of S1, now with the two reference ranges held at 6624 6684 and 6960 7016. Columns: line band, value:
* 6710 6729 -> 0.03 mag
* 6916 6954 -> 0.00 mag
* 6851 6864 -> 0.01 mag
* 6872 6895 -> 0.00 mag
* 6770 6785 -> 0.00 mag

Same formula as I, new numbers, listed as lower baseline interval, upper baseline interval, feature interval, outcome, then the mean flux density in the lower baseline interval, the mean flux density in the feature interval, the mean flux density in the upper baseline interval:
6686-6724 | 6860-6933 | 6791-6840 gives 0.0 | 8.14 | 8.02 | 7.92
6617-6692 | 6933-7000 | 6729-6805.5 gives 0.3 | 8.32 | 8.12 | 7.85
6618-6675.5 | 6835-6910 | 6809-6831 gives -0.2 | 8.32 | 8.1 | 7.92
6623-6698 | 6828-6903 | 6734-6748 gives -0.2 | 8.31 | 8.25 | 7.93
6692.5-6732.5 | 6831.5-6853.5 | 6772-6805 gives -0.3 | 8.12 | 8.04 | 7.84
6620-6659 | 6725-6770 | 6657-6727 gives 0.6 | 8.35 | 8.2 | 8.2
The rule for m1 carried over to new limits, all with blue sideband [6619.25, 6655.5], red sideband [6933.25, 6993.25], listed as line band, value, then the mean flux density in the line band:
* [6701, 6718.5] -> 0.01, 8.13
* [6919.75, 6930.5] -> 0.02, 7.74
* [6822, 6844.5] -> 0.02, 7.89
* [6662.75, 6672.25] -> 0.04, 8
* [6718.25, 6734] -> 0.02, 8.06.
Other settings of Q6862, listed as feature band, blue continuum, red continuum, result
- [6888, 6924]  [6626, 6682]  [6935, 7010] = -0.1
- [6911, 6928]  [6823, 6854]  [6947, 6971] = 0.2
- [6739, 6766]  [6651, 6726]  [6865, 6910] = -0.2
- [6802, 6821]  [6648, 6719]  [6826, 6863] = -0.3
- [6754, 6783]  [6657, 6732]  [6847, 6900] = -0.1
